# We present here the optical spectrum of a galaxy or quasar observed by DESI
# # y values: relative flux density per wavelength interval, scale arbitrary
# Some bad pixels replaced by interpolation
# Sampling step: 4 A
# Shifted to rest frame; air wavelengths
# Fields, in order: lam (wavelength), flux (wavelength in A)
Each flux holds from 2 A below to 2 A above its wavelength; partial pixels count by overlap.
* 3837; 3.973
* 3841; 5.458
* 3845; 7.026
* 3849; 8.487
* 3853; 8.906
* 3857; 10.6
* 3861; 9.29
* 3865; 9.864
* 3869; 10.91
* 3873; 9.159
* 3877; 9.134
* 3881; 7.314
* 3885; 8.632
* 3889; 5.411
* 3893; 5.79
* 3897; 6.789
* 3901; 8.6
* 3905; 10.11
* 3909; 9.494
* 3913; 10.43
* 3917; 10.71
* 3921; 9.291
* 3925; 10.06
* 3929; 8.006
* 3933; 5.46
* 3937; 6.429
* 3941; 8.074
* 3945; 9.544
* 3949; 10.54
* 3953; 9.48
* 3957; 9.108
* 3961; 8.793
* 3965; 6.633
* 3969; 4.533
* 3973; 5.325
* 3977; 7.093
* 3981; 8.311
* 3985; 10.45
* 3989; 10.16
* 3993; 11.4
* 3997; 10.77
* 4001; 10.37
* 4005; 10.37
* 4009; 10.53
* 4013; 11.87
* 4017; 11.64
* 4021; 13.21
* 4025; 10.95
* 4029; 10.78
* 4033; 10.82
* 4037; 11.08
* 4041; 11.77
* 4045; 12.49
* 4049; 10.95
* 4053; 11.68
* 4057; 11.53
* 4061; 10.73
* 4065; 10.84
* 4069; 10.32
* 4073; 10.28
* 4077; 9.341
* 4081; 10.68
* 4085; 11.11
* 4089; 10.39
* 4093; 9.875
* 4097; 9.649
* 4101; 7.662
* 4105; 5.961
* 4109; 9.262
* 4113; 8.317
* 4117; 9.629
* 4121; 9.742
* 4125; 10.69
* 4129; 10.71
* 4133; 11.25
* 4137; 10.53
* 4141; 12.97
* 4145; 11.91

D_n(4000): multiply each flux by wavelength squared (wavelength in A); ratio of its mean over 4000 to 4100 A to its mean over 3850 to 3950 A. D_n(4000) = 1.3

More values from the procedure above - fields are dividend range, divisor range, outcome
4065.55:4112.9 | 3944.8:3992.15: 1.21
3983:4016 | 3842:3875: 1.26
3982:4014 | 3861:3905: 1.36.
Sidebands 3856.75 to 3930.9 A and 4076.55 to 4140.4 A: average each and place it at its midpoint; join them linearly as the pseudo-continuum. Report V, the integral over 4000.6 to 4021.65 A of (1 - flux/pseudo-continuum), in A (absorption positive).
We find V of -4.3 A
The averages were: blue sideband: 8.89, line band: 11.3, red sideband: 9.76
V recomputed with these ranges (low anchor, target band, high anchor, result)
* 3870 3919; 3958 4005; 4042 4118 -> 3.2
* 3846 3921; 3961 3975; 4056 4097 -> 5.2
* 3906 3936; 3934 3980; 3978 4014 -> 9.0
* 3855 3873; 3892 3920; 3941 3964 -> 2.0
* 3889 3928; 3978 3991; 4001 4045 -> 1.3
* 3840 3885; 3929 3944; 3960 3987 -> 1.4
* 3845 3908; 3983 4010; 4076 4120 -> -4.9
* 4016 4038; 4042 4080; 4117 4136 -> 0.6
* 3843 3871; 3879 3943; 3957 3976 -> -1.6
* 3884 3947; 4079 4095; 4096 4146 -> -1.6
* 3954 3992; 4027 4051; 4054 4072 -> -2.9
